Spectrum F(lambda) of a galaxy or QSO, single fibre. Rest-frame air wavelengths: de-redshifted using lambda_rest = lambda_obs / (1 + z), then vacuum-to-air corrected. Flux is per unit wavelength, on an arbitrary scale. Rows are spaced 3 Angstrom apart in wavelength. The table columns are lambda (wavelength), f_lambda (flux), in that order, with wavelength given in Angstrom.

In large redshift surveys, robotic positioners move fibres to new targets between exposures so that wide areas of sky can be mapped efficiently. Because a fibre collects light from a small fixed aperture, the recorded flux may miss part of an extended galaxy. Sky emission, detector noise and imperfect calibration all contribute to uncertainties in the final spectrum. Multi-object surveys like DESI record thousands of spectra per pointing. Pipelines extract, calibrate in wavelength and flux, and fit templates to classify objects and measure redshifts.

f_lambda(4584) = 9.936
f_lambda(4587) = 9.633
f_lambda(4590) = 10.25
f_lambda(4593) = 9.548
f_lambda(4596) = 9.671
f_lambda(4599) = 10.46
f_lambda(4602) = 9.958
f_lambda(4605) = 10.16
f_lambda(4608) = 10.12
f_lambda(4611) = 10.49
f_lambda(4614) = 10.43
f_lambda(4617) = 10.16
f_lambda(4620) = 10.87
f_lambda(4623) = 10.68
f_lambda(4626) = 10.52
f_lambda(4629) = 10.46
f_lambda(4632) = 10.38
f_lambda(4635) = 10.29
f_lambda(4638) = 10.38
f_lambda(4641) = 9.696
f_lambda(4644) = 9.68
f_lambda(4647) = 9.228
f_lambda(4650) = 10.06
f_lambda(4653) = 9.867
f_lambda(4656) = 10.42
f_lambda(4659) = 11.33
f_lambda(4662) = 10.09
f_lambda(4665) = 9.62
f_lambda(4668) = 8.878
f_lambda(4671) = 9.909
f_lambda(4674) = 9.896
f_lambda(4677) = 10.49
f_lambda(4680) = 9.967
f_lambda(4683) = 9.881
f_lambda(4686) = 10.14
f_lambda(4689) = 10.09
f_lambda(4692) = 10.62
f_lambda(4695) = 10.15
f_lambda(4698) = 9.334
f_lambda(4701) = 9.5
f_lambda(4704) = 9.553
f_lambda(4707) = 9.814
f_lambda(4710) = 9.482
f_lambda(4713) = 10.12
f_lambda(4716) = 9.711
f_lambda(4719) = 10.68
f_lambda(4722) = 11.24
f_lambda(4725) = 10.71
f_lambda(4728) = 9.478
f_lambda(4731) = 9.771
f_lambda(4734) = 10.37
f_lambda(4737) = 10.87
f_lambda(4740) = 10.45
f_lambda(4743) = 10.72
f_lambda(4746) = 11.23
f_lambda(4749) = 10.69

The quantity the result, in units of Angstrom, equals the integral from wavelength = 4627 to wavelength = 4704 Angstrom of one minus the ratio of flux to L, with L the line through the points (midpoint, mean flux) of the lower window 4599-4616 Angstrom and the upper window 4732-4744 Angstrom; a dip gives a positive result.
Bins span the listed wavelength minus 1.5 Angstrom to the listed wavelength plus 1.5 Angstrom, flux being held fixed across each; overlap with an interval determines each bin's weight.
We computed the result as 2.8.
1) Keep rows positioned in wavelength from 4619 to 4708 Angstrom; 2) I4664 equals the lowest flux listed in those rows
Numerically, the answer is 8.878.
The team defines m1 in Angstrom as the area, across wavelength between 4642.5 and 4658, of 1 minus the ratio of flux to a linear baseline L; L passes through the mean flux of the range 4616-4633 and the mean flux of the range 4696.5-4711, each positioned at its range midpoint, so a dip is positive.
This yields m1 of 0.5 Angstrom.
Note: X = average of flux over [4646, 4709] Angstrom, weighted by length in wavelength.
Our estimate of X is 9.95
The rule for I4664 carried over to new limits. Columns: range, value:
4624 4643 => 9.696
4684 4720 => 9.334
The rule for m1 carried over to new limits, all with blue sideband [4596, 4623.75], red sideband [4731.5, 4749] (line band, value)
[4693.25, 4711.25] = 1.6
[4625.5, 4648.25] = 0.7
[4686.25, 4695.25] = 0.2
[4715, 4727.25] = 0.1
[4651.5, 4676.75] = 1.1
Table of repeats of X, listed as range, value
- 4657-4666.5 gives 10.4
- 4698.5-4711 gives 9.57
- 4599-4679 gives 10.2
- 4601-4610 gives 10.1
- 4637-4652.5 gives 9.79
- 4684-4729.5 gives 10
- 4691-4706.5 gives 9.8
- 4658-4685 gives 9.98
